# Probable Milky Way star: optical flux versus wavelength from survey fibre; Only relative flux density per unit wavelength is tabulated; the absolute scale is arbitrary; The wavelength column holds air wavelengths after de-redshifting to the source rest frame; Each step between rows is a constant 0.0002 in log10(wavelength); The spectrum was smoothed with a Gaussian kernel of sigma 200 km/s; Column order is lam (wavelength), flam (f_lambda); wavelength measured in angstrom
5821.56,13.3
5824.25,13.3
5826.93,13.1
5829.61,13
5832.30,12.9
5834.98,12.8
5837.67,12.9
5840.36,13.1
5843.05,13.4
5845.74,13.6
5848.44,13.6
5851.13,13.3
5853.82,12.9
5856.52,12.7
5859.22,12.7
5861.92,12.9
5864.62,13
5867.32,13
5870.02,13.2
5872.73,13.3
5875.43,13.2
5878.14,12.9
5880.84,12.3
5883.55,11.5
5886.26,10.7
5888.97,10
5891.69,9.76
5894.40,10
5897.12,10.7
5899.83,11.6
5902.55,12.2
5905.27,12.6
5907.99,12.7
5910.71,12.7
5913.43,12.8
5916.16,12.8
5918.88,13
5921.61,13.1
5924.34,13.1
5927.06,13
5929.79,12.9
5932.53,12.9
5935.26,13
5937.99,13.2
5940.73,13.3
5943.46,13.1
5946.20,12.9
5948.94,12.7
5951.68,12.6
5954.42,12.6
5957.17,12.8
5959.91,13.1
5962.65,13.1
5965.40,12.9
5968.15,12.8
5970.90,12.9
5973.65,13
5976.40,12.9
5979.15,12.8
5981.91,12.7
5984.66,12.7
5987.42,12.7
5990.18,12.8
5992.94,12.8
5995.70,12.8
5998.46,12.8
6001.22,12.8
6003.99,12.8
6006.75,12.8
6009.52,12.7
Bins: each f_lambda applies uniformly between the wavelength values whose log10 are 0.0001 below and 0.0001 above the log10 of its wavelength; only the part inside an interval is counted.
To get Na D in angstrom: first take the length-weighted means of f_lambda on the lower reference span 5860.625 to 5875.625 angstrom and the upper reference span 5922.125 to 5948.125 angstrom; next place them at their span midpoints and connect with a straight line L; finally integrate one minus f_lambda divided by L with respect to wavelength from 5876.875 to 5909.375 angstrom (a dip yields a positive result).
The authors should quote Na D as 4.1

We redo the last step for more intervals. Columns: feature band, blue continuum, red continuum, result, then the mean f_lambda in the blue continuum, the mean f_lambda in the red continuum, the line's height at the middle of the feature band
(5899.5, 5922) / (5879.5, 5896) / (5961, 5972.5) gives -2.5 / 10.7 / 12.9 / 11.4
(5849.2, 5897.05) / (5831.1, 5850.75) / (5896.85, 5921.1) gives 2.5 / 13.2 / 12.4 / 12.8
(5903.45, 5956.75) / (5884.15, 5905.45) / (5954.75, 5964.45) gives -4.0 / 10.9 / 13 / 12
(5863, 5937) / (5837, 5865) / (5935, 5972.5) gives 4.1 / 13.1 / 12.9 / 13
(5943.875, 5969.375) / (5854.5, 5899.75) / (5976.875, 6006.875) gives -0.6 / 12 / 12.8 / 12.5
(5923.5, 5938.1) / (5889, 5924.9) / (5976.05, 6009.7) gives -1.0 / 12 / 12.8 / 12.2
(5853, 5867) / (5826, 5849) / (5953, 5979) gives 0.3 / 13.1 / 12.9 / 13.1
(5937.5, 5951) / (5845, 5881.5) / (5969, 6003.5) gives -0.1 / 13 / 12.8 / 12.9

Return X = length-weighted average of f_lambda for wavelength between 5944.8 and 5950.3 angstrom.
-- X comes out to 12.8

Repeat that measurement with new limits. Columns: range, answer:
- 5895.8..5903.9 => 11.5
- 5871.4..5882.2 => 12.9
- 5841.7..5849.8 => 13.5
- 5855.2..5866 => 12.8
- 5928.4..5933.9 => 12.9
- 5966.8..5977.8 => 12.9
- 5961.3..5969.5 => 12.9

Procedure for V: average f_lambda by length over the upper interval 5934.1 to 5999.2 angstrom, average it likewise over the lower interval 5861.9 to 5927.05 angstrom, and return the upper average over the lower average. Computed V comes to 1.05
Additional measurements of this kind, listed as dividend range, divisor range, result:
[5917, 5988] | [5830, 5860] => 0.99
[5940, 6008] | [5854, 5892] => 1.04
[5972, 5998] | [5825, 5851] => 0.97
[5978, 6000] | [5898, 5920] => 1.02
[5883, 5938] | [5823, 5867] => 0.92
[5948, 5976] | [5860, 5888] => 1.02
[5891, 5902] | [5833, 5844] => 0.82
